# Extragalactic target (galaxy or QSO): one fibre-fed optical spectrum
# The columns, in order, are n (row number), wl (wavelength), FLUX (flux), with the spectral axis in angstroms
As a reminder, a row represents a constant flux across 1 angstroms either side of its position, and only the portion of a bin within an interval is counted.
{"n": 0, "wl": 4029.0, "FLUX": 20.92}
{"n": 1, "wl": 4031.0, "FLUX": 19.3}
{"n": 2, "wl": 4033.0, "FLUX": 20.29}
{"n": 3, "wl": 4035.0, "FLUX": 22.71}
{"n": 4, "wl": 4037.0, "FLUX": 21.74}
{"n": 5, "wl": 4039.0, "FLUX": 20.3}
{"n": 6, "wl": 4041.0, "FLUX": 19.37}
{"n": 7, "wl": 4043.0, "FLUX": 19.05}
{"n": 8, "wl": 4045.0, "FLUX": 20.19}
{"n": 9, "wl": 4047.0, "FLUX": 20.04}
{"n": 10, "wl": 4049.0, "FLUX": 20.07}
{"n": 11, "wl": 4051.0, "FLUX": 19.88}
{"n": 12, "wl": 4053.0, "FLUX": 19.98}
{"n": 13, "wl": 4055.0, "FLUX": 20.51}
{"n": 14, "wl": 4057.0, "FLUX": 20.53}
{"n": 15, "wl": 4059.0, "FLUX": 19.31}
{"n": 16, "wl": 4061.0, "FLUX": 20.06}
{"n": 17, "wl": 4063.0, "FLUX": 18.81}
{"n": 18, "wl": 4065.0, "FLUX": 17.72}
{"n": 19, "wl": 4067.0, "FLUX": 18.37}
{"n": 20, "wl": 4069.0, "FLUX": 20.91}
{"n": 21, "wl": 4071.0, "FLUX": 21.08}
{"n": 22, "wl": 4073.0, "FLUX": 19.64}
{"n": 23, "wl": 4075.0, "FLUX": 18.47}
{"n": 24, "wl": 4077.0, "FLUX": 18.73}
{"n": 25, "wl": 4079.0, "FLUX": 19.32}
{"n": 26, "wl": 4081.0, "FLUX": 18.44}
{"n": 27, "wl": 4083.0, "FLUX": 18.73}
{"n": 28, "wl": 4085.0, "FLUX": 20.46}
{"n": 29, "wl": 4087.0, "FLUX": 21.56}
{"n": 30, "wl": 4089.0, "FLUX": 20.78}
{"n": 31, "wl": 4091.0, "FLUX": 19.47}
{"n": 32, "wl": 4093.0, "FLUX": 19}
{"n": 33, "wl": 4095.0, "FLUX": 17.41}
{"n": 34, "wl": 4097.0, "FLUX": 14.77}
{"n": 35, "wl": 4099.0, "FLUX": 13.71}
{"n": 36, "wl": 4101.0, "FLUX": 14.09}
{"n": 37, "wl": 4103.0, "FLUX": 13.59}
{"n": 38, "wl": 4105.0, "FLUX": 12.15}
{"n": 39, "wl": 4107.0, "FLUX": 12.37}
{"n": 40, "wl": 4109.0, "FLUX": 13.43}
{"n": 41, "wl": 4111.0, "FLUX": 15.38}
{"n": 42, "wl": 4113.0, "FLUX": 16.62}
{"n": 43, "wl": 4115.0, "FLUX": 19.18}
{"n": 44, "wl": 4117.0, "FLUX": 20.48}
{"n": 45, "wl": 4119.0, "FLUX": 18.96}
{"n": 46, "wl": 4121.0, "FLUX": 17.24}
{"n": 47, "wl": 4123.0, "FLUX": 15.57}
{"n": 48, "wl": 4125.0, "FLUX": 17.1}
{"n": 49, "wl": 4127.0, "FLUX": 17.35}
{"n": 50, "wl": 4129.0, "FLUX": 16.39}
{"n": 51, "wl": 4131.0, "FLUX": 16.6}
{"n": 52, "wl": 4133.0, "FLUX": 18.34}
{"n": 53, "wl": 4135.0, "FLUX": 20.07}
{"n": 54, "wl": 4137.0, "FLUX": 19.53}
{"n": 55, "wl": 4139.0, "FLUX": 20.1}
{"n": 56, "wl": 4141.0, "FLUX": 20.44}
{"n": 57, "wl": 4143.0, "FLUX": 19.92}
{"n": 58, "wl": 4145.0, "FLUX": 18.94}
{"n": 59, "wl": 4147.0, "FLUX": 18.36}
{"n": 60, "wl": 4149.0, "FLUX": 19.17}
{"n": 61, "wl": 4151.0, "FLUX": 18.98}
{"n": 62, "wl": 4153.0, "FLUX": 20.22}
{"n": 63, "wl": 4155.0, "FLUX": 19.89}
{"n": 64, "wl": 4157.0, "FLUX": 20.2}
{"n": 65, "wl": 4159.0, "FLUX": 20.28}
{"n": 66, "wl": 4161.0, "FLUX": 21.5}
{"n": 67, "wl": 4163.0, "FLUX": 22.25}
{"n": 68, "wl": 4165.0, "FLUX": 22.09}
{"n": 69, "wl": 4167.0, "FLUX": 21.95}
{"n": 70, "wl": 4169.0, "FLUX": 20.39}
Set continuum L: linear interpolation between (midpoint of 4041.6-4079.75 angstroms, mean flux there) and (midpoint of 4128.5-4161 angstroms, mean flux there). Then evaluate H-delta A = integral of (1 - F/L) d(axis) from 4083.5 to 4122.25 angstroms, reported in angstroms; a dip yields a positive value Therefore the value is 5.1 angstroms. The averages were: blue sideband 19.6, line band 16.9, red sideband 19.3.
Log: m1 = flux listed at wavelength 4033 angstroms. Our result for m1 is 20.29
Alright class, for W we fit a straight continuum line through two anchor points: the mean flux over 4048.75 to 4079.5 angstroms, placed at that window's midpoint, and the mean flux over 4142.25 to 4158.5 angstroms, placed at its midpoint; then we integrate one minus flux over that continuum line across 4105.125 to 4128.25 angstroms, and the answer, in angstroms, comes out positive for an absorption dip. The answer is 3.5 angstroms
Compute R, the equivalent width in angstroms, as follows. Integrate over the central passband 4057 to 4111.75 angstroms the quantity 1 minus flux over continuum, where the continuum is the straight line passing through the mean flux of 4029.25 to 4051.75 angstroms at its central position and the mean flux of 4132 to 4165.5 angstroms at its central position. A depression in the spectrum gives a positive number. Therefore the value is 6.6 angstroms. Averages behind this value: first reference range 20.3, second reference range 20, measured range 17.8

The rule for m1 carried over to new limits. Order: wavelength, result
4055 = 20.51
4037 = 21.74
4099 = 13.71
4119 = 18.96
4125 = 17.1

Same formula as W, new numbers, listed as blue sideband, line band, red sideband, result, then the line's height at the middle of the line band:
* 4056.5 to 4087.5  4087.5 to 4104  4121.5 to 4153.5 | 2.1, 19.1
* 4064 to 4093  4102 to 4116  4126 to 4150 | 3.3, 19.1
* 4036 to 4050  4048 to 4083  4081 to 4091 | 1.1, 20.1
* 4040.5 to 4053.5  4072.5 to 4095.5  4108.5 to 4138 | -0.8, 18.7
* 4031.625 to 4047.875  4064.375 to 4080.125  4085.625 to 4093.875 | 0.8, 20.3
